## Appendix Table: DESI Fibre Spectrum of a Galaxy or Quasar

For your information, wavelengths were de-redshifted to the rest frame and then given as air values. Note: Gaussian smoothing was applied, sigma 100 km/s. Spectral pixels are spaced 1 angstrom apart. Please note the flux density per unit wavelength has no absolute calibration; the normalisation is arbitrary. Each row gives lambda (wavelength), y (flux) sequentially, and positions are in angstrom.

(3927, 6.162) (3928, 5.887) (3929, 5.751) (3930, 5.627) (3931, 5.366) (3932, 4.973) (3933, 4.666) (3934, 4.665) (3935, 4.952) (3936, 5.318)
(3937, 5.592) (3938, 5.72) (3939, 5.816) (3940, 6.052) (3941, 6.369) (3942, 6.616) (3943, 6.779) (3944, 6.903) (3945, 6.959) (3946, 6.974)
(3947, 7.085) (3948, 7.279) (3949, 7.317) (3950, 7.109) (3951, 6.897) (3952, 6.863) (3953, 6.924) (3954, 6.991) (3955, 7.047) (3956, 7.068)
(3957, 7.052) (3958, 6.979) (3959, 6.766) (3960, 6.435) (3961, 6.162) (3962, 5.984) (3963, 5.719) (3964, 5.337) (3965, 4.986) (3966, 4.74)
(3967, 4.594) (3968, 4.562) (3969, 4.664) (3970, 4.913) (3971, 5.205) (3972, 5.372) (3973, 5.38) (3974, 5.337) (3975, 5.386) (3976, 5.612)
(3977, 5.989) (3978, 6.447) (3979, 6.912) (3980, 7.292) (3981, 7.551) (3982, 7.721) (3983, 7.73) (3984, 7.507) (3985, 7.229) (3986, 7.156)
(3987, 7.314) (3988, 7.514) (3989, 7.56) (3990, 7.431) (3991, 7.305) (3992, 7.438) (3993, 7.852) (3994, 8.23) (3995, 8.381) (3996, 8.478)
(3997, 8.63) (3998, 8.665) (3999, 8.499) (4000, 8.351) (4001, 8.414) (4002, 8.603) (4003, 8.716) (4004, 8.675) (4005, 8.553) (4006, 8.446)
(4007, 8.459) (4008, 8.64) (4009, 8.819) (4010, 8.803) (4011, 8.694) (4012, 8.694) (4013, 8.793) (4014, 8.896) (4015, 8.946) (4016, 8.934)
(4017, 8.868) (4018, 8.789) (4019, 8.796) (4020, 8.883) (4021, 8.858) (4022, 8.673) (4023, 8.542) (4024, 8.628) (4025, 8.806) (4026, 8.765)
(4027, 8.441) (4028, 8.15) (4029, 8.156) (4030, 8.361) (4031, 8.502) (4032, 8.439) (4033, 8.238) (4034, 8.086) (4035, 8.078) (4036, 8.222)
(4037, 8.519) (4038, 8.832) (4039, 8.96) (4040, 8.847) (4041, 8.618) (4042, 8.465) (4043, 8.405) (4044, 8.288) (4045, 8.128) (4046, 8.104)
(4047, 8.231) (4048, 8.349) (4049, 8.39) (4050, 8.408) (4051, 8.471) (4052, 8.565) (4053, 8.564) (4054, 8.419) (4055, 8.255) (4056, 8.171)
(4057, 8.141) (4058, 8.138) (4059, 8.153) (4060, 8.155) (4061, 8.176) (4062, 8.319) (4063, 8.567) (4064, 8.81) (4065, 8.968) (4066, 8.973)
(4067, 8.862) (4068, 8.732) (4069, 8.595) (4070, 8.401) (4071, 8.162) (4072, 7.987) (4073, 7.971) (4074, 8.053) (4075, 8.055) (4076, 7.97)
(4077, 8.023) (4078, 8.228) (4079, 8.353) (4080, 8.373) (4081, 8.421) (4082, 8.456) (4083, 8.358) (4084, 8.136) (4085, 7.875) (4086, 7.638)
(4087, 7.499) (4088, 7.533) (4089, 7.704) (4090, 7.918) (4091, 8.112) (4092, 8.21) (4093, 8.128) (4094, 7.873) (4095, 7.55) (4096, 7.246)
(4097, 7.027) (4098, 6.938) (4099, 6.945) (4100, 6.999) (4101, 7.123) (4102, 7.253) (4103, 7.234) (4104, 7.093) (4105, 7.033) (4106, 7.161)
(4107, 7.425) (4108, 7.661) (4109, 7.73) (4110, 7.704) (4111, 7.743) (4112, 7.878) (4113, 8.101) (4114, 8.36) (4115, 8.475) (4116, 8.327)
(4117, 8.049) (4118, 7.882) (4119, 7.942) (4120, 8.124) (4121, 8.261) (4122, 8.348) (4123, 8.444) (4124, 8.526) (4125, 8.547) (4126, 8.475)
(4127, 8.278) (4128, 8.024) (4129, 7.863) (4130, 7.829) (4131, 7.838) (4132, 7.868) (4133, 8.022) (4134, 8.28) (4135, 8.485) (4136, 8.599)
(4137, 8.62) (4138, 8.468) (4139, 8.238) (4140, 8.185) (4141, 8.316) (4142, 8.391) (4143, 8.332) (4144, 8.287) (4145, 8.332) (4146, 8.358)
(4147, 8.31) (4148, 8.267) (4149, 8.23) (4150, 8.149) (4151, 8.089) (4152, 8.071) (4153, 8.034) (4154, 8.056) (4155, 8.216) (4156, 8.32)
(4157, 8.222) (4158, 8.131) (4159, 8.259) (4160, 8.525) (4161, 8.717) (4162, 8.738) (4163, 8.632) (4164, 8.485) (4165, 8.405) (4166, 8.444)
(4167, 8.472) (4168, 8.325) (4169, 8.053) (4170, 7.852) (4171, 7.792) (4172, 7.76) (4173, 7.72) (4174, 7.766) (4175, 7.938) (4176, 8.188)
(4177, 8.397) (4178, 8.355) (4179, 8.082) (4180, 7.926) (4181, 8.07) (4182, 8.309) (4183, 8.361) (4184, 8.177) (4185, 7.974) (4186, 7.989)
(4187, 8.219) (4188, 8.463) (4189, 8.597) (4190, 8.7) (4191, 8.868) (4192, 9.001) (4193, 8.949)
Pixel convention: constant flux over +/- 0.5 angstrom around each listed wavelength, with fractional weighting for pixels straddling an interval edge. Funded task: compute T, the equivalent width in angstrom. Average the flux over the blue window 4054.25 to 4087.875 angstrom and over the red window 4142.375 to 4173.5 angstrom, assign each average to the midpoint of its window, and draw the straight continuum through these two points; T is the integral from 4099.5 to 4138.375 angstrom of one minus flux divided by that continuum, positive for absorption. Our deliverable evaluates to 1.4 angstrom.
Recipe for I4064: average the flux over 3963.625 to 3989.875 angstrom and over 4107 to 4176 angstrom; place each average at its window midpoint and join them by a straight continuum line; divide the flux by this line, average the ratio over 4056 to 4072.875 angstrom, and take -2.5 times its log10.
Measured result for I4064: -0.16 mag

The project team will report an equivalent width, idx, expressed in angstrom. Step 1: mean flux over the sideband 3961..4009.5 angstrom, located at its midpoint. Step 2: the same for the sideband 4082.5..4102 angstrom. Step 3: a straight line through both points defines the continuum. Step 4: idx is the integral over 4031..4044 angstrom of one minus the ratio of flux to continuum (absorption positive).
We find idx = -2.0 angstrom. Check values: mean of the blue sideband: 7.04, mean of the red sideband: 7.61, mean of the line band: 8.47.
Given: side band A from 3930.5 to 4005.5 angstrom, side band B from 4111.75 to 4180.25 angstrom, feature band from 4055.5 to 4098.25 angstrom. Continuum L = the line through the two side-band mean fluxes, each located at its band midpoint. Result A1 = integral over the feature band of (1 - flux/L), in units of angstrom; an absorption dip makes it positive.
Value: -2.8 angstrom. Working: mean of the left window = 6.69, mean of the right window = 8.22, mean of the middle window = 8.12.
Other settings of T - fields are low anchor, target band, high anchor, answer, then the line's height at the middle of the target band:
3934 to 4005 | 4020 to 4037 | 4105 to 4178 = -2.8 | 7.24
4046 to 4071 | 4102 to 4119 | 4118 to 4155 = 1.2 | 8.3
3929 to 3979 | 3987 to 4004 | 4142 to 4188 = -4.5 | 6.43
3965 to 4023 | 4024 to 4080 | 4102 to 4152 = -4.4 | 7.78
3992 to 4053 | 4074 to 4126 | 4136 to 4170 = 3.4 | 8.4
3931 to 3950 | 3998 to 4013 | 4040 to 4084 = -2.6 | 7.32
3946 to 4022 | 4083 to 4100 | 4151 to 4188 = 0.4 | 7.83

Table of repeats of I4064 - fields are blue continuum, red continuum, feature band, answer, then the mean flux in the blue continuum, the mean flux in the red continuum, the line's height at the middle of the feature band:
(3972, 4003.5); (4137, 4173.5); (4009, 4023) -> -0.167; 7.41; 8.26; 7.55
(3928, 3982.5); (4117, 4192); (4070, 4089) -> -0.088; 6.09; 8.24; 7.43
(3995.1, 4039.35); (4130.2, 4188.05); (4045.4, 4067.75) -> 0.009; 8.59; 8.22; 8.49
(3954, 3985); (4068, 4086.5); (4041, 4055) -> -0.102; 6.11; 8.18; 7.62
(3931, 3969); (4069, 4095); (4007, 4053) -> -0.173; 6.14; 8.06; 7.3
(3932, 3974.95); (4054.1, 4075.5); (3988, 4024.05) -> -0.188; 6.03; 8.37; 7.13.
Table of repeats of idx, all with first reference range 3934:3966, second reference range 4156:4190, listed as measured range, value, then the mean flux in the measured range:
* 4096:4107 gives 0.8 angstrom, 7.1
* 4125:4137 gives -0.4 angstrom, 8.18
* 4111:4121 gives -0.5 angstrom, 8.11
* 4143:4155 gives -0.3 angstrom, 8.2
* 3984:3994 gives -1.1 angstrom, 7.47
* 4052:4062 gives -1.4 angstrom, 8.26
